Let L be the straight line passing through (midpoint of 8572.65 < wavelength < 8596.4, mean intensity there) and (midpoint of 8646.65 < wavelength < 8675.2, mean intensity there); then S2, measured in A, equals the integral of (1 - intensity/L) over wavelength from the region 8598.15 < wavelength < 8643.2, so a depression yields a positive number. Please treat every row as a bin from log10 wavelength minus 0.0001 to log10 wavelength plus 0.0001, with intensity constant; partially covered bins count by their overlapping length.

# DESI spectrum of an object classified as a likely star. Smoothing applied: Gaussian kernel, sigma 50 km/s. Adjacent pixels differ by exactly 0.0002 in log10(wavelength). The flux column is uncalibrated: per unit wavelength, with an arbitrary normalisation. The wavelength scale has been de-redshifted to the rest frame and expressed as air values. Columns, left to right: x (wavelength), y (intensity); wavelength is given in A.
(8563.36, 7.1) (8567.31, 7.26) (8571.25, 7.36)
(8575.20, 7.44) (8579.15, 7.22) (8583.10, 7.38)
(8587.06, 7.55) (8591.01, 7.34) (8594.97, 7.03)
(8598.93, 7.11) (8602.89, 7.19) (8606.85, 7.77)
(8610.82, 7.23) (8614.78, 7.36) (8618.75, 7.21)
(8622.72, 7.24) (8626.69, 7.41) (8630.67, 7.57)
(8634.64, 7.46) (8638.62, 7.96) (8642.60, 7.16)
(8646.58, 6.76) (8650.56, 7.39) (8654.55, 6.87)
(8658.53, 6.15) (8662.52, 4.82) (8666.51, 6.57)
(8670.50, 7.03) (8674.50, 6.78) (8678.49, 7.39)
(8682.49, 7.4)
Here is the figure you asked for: -3.0 A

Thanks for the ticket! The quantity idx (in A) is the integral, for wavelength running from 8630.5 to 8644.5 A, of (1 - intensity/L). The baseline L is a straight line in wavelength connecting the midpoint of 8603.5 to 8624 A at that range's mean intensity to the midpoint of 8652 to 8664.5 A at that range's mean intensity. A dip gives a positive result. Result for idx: -1.9 A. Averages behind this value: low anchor 7.36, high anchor 6.01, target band 7.54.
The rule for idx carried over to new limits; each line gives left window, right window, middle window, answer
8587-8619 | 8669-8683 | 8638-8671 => 2.3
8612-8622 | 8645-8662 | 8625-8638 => -1.0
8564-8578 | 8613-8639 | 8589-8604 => 0.4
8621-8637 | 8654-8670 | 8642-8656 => -0.8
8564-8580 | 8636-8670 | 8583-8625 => -1.3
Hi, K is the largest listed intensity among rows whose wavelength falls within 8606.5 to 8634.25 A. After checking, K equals 7.77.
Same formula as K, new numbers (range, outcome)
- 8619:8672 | 7.96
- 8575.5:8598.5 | 7.55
